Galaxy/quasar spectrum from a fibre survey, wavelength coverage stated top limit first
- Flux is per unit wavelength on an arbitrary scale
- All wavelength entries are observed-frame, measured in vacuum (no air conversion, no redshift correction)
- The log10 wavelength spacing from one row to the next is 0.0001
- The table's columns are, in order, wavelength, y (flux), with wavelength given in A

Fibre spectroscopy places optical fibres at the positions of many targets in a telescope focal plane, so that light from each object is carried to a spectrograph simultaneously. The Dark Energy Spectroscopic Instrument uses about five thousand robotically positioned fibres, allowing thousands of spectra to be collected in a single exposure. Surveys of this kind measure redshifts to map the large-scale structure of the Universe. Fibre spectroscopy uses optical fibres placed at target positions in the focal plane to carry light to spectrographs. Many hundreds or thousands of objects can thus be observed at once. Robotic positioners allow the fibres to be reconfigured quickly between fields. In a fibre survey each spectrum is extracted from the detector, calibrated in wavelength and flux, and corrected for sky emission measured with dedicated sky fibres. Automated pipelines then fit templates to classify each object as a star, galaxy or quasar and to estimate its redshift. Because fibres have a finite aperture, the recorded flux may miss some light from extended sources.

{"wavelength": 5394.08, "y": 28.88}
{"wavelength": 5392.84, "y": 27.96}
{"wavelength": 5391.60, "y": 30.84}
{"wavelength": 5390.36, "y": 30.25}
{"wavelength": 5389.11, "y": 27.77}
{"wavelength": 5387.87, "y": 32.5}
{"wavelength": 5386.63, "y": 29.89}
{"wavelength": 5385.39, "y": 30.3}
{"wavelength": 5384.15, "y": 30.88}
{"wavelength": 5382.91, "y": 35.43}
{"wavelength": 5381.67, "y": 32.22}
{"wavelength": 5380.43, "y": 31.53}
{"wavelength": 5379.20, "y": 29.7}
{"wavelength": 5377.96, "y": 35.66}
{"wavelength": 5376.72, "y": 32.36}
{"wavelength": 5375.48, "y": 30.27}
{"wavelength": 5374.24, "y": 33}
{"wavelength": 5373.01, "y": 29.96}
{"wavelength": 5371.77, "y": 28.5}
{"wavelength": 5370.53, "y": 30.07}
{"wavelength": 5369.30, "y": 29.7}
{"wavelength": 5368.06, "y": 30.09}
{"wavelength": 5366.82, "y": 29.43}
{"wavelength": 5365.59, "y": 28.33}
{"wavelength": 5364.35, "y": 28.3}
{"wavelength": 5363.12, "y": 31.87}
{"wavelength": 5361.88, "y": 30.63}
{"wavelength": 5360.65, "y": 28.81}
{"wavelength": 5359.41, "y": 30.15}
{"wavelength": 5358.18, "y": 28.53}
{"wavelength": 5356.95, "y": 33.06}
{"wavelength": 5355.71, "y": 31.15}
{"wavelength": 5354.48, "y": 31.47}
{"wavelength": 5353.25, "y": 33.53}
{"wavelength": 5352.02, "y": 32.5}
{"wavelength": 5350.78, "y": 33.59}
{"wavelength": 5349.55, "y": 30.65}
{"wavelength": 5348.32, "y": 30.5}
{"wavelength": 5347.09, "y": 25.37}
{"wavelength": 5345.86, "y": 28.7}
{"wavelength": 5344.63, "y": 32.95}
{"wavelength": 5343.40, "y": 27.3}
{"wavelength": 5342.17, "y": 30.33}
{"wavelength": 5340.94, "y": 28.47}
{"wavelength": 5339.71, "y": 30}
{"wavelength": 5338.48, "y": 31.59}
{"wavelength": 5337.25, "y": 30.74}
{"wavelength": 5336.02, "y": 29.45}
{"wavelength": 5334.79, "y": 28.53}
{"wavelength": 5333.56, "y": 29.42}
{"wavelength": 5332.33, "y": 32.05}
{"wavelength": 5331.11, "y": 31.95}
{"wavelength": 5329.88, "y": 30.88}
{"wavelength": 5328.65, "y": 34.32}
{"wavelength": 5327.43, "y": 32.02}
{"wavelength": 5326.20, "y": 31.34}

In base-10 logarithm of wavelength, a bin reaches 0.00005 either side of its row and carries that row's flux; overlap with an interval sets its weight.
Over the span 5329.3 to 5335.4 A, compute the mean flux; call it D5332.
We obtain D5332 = 30.6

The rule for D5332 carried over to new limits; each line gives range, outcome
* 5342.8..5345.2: 30.1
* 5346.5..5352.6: 30.5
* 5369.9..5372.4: 29.3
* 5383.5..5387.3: 30.4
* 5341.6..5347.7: 28.9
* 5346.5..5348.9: 27.9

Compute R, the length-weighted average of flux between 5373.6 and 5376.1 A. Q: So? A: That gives 31.7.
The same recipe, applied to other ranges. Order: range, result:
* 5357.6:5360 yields 29.4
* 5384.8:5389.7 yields 30.1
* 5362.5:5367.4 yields 29.5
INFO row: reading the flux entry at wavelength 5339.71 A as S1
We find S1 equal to 30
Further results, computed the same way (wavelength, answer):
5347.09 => 25.37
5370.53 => 30.07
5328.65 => 34.32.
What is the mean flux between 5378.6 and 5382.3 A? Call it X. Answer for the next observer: 31.2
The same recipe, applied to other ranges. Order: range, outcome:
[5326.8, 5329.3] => 33.1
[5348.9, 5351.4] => 32.1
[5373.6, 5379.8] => 32.2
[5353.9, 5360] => 30.9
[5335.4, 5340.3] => 30.4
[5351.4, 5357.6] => 32.3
